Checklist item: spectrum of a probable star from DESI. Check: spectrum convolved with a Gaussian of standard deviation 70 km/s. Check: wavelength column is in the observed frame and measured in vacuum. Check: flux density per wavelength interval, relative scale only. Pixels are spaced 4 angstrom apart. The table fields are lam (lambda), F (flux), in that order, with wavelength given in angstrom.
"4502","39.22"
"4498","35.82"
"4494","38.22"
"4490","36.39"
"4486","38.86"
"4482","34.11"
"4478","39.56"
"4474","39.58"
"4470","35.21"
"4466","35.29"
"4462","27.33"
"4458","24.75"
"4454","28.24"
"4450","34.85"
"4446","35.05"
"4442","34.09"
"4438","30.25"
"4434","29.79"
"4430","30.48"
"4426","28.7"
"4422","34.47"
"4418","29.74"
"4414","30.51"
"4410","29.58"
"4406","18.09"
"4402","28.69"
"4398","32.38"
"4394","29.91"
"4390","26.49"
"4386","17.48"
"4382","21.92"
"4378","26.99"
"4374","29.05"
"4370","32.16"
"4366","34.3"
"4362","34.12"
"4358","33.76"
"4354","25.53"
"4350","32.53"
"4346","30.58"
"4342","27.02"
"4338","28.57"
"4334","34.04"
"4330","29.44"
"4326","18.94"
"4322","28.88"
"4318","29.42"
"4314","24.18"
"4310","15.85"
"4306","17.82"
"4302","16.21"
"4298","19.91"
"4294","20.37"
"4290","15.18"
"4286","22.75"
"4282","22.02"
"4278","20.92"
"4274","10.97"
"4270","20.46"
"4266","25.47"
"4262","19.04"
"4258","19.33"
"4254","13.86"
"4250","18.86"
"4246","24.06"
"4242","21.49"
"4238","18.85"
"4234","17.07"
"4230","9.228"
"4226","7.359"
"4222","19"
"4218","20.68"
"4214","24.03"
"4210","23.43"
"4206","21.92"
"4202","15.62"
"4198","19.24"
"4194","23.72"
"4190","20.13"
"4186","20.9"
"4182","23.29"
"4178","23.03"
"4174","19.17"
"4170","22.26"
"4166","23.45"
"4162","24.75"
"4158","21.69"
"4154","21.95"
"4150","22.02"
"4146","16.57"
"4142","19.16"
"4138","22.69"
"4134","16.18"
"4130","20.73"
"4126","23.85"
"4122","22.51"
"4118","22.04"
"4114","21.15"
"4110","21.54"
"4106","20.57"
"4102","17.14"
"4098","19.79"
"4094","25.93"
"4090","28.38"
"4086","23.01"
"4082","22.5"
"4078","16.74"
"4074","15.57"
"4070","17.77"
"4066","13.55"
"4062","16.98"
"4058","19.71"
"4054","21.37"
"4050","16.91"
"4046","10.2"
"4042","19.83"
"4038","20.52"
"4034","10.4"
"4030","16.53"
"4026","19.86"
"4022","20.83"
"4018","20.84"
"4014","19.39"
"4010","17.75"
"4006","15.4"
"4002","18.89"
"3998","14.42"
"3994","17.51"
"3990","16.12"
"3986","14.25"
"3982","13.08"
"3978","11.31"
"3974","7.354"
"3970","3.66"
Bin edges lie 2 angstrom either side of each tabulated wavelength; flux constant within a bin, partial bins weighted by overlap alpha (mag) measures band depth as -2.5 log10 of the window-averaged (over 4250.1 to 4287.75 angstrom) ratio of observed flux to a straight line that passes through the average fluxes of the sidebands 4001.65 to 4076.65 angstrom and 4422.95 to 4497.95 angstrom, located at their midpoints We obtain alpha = 0.33 mag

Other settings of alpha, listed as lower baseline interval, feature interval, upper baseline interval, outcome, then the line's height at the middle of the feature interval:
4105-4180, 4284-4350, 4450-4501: 0.18 mag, 28.3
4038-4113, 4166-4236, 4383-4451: 0.17 mag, 23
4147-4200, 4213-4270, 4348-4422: 0.29 mag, 24.1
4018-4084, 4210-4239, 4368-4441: 0.32 mag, 22.8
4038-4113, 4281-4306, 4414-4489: 0.38 mag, 27.1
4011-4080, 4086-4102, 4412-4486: -0.22 mag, 19.3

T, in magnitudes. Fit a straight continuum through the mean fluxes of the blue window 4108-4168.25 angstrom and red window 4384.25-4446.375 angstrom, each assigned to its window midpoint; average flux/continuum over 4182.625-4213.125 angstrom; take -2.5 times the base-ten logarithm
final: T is 0.10 mag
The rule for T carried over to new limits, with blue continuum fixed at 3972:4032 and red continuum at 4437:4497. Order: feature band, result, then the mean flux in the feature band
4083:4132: -0.100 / 22.2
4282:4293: 0.355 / 19.6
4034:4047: 0.086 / 16.4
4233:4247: 0.244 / 20.3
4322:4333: 0.115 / 25.9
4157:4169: -0.042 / 23.3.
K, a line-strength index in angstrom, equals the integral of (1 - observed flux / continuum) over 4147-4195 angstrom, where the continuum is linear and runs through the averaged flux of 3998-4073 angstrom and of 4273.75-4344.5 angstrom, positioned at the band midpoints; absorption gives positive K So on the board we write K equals -4.75 angstrom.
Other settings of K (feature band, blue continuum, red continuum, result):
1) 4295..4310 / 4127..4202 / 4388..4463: 4.5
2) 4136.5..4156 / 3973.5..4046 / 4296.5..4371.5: 0.4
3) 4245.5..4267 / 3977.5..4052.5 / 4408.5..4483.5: 4.9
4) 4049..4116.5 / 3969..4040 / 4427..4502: -4.5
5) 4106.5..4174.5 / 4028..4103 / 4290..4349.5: -3.5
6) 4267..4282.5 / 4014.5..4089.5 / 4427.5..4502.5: 4.6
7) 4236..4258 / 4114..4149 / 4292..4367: 4.1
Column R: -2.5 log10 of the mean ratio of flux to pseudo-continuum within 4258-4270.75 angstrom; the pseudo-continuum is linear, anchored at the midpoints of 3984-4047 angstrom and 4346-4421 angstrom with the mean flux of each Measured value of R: 0.17 mag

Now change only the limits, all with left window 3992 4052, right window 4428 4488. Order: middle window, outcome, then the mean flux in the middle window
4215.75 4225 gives 0.30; 18.6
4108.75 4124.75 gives -0.06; 21.9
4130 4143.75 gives 0.10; 19.5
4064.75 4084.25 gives 0.11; 17.4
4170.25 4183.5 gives 0.05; 21.8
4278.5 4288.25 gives 0.22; 22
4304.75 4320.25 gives 0.25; 22.1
